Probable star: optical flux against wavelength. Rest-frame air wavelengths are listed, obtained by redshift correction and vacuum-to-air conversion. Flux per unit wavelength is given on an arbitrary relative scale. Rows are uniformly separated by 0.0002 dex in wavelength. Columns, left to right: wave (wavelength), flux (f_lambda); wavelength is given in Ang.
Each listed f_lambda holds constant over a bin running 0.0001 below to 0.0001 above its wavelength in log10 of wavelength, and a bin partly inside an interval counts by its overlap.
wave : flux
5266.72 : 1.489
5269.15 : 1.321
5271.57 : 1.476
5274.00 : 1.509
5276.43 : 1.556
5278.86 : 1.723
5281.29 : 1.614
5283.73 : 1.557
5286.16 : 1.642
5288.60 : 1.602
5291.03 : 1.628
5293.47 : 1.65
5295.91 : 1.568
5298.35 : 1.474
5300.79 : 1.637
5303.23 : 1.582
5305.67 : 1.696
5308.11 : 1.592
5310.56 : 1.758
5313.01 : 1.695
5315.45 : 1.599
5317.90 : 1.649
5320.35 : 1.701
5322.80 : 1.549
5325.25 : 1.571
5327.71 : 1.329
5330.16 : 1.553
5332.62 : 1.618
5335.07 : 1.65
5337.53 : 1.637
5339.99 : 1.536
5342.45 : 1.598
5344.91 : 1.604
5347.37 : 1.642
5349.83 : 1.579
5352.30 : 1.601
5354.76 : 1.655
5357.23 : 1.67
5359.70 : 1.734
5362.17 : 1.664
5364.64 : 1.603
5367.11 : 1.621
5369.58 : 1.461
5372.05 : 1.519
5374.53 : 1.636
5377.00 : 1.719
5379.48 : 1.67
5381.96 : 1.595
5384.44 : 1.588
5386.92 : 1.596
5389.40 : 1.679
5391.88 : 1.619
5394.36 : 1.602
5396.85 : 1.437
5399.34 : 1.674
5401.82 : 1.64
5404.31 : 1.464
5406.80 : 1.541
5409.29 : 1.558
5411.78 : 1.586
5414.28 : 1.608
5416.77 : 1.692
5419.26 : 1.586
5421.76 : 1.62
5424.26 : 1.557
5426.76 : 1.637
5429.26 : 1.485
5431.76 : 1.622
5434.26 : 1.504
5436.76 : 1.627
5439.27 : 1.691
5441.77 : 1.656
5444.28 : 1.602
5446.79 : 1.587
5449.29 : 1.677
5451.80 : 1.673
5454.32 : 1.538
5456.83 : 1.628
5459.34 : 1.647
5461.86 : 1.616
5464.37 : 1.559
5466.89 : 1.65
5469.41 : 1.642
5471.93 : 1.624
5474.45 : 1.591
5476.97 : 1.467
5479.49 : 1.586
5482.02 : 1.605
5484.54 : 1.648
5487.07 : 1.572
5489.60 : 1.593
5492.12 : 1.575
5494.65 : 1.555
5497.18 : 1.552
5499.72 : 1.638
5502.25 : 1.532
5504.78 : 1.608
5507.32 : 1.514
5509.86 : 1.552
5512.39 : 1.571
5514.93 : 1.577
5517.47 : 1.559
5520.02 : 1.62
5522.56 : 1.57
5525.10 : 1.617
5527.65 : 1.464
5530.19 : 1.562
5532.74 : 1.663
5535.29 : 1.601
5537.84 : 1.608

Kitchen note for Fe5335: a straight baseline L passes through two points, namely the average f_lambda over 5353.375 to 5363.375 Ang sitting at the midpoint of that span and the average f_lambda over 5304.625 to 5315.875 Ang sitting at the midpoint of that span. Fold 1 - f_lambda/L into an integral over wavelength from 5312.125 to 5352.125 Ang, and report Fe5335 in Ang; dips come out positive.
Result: 2.0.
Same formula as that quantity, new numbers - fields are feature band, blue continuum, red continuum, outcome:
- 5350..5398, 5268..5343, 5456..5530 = -0.8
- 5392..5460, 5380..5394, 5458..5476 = 0.8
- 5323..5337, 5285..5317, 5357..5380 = 0.7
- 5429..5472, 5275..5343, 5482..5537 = -0.8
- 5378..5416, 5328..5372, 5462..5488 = 0.2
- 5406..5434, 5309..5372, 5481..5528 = 0.1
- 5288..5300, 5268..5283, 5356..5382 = -0.2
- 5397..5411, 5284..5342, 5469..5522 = 0.2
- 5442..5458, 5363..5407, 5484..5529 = -0.4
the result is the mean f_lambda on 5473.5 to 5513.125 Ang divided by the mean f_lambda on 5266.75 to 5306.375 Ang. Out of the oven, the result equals 1.00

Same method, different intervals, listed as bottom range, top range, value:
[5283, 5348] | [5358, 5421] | 1.00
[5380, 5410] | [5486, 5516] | 0.99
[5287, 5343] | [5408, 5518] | 0.99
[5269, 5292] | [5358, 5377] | 1.03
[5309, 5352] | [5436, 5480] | 1.01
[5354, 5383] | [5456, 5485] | 0.98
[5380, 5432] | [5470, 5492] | 1.00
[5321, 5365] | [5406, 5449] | 1.00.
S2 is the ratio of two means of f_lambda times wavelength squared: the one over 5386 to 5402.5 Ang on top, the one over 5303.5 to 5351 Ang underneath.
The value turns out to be 1.0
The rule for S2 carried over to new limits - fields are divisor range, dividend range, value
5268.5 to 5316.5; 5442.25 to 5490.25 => 1.07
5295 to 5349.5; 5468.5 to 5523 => 1.05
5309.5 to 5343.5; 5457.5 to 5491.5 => 1.06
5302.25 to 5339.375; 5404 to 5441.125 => 1.02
